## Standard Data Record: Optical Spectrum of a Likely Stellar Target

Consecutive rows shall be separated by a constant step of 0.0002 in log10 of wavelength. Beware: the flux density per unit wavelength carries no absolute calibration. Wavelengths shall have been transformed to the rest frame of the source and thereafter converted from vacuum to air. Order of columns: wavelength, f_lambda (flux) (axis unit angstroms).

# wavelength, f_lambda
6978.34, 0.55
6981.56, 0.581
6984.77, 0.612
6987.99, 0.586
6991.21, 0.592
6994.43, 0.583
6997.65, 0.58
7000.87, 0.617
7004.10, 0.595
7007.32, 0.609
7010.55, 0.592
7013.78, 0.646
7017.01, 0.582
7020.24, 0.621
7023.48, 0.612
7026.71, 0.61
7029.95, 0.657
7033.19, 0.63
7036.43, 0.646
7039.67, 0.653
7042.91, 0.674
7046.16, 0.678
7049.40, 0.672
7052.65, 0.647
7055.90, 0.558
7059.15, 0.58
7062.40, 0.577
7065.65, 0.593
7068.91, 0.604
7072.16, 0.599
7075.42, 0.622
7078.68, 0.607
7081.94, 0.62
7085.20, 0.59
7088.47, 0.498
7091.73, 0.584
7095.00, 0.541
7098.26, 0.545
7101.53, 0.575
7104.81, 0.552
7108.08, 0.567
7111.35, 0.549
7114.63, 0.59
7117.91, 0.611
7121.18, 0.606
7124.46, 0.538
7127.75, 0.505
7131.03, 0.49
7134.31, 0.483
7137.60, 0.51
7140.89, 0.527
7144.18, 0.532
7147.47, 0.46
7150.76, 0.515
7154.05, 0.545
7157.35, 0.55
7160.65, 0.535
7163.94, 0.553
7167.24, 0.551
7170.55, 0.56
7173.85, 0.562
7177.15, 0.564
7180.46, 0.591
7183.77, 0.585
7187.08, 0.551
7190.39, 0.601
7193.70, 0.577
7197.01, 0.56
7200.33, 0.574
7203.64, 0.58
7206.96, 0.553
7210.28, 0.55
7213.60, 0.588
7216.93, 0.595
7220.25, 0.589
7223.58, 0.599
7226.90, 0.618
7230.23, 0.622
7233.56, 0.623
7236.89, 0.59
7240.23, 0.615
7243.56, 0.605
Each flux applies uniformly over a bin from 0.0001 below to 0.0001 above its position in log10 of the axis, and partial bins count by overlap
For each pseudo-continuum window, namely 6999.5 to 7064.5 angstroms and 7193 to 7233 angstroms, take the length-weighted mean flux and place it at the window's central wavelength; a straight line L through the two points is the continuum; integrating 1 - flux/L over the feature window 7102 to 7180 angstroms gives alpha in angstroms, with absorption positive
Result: 7.44 angstroms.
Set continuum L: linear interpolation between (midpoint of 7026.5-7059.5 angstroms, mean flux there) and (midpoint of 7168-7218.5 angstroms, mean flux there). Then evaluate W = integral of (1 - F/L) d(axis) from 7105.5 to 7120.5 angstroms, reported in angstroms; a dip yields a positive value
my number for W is 0.7 angstroms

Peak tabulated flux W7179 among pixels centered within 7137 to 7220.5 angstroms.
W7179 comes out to 0.601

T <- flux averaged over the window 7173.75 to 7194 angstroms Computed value 0.577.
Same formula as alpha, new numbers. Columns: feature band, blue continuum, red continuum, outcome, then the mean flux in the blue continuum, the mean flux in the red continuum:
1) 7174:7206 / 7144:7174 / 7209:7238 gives -0.54 angstroms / 0.535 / 0.598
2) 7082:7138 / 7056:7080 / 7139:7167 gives 1.02 angstroms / 0.595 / 0.528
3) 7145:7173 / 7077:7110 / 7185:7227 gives 1.93 angstroms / 0.568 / 0.578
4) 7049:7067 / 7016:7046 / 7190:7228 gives 0.77 angstroms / 0.635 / 0.581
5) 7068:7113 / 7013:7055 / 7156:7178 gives 2.10 angstroms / 0.639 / 0.553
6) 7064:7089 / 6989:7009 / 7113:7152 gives -1.69 angstroms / 0.596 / 0.531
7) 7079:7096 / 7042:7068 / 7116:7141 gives 0.35 angstroms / 0.62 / 0.535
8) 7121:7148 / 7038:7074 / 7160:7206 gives 3.40 angstroms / 0.621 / 0.568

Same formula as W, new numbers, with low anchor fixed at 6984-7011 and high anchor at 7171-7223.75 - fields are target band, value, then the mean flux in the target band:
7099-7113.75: 0.6 angstroms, 0.561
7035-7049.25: -1.8 angstroms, 0.664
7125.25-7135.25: 1.5 angstroms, 0.497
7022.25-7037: -0.9 angstroms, 0.63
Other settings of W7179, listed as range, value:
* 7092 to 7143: 0.611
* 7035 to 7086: 0.678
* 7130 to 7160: 0.55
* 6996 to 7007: 0.617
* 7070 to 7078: 0.622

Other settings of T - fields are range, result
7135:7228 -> 0.559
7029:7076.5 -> 0.626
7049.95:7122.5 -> 0.584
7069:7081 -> 0.609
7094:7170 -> 0.541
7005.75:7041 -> 0.623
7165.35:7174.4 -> 0.557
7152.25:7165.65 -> 0.546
